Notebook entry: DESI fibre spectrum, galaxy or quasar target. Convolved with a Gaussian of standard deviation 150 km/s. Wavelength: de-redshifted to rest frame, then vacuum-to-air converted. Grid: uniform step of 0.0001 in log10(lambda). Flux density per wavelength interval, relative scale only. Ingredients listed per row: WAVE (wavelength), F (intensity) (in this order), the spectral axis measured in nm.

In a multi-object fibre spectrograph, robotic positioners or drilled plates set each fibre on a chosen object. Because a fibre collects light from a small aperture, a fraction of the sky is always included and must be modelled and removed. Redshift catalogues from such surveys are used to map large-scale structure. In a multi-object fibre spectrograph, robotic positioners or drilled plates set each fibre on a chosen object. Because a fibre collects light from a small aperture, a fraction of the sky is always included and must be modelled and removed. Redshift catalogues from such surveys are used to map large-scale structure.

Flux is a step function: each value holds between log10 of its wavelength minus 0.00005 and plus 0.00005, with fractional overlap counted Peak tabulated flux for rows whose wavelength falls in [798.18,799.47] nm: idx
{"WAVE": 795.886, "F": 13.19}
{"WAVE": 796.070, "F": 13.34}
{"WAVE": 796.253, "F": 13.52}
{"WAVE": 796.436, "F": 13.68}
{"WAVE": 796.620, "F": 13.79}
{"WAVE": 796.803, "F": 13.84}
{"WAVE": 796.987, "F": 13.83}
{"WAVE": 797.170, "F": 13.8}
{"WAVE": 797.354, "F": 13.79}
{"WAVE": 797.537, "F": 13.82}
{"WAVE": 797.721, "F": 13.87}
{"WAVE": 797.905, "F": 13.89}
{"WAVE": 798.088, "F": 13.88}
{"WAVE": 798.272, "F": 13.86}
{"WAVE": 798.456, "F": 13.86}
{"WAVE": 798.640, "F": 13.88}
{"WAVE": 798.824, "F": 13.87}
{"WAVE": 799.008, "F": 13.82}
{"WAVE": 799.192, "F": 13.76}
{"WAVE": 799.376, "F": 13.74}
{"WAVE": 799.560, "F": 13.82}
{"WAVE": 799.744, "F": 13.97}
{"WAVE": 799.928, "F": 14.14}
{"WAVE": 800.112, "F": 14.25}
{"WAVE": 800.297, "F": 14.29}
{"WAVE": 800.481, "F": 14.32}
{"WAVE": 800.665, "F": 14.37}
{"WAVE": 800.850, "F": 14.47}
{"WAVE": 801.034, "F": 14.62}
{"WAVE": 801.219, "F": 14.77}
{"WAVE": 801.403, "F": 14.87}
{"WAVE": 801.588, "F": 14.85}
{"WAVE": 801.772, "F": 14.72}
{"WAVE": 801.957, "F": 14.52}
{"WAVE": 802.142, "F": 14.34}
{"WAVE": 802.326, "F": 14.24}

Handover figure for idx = 13.88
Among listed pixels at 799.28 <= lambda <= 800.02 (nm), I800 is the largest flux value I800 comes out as 14.14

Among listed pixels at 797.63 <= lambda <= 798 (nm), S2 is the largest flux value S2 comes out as 13.89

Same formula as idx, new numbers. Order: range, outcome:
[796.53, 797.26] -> 13.84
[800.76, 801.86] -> 14.87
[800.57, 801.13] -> 14.62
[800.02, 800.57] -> 14.32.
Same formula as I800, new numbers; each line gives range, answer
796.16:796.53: 13.68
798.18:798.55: 13.86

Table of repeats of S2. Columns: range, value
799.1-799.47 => 13.76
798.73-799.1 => 13.87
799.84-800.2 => 14.25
